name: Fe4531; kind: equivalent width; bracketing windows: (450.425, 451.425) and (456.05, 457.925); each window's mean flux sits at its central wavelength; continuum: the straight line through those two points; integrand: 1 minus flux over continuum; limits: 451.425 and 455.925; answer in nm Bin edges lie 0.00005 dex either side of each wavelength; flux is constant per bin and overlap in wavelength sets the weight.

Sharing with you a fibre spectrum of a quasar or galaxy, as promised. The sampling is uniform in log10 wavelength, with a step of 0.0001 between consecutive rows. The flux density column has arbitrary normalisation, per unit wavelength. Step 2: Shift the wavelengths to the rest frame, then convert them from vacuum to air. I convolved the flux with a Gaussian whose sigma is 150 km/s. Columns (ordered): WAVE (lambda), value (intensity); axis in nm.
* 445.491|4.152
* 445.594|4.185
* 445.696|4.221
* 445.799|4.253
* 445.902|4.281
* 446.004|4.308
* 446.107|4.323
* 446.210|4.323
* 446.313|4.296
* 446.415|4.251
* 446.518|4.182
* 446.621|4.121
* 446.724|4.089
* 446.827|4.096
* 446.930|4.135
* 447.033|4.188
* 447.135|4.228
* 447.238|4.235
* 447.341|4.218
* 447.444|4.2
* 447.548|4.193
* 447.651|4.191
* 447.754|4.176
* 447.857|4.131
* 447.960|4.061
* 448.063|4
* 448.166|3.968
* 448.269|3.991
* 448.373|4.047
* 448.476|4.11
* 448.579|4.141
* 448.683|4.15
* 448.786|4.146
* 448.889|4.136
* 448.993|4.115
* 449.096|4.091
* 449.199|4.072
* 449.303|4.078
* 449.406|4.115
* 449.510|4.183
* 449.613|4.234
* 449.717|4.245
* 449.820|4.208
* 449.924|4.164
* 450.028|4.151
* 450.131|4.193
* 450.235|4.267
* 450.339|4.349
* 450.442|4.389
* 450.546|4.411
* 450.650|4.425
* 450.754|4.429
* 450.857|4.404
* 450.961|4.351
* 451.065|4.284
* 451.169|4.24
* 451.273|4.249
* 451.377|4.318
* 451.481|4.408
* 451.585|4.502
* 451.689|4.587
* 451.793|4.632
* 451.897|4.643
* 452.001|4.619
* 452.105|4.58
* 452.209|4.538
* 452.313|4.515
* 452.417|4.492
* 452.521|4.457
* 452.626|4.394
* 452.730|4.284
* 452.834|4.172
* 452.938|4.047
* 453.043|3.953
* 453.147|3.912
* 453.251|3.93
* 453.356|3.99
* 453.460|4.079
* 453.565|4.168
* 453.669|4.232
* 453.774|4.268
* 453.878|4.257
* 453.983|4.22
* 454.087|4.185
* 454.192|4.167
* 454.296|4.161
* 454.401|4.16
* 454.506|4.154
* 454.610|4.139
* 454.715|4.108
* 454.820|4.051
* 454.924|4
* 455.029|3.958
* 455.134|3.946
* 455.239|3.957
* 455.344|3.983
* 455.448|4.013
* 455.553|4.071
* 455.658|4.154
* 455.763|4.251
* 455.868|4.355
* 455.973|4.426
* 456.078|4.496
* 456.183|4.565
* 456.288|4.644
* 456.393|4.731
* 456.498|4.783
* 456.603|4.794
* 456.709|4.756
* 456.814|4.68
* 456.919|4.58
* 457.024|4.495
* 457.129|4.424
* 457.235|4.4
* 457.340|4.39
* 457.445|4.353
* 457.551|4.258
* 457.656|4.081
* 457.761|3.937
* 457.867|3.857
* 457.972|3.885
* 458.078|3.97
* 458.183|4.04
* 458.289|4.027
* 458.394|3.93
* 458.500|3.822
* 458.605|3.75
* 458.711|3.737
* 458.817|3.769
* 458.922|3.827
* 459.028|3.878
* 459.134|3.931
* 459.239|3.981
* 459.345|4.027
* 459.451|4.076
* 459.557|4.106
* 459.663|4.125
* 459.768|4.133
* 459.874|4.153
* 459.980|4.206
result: 0.17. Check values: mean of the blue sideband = 4.35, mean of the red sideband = 4.45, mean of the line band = 4.23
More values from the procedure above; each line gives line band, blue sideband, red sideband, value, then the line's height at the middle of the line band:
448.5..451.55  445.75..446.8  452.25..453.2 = 0.00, 4.25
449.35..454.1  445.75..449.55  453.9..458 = -0.09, 4.21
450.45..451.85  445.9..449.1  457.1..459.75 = -0.10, 4.11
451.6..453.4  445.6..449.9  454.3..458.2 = -0.05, 4.22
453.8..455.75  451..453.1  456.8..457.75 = 0.13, 4.39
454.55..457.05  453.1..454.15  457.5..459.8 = -0.17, 4.05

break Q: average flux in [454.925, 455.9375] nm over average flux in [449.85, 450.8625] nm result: 0.9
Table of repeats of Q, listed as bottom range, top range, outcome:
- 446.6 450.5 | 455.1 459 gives 1.02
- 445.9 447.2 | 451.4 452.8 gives 1.07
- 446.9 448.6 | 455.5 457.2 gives 1.09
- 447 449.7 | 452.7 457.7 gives 1.03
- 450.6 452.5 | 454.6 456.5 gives 0.95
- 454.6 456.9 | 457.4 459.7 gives 0.92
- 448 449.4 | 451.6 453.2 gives 1.08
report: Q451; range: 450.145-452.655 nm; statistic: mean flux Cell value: 4.43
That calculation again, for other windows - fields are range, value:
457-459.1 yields 4.03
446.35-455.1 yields 4.22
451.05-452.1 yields 4.46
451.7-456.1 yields 4.22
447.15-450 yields 4.13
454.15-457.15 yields 4.31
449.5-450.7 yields 4.27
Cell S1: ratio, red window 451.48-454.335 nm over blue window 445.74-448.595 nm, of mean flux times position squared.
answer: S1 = 1.06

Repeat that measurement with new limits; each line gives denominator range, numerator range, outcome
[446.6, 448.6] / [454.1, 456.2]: 1.04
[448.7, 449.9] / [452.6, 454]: 1.01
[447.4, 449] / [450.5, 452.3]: 1.10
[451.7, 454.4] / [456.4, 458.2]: 1.04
